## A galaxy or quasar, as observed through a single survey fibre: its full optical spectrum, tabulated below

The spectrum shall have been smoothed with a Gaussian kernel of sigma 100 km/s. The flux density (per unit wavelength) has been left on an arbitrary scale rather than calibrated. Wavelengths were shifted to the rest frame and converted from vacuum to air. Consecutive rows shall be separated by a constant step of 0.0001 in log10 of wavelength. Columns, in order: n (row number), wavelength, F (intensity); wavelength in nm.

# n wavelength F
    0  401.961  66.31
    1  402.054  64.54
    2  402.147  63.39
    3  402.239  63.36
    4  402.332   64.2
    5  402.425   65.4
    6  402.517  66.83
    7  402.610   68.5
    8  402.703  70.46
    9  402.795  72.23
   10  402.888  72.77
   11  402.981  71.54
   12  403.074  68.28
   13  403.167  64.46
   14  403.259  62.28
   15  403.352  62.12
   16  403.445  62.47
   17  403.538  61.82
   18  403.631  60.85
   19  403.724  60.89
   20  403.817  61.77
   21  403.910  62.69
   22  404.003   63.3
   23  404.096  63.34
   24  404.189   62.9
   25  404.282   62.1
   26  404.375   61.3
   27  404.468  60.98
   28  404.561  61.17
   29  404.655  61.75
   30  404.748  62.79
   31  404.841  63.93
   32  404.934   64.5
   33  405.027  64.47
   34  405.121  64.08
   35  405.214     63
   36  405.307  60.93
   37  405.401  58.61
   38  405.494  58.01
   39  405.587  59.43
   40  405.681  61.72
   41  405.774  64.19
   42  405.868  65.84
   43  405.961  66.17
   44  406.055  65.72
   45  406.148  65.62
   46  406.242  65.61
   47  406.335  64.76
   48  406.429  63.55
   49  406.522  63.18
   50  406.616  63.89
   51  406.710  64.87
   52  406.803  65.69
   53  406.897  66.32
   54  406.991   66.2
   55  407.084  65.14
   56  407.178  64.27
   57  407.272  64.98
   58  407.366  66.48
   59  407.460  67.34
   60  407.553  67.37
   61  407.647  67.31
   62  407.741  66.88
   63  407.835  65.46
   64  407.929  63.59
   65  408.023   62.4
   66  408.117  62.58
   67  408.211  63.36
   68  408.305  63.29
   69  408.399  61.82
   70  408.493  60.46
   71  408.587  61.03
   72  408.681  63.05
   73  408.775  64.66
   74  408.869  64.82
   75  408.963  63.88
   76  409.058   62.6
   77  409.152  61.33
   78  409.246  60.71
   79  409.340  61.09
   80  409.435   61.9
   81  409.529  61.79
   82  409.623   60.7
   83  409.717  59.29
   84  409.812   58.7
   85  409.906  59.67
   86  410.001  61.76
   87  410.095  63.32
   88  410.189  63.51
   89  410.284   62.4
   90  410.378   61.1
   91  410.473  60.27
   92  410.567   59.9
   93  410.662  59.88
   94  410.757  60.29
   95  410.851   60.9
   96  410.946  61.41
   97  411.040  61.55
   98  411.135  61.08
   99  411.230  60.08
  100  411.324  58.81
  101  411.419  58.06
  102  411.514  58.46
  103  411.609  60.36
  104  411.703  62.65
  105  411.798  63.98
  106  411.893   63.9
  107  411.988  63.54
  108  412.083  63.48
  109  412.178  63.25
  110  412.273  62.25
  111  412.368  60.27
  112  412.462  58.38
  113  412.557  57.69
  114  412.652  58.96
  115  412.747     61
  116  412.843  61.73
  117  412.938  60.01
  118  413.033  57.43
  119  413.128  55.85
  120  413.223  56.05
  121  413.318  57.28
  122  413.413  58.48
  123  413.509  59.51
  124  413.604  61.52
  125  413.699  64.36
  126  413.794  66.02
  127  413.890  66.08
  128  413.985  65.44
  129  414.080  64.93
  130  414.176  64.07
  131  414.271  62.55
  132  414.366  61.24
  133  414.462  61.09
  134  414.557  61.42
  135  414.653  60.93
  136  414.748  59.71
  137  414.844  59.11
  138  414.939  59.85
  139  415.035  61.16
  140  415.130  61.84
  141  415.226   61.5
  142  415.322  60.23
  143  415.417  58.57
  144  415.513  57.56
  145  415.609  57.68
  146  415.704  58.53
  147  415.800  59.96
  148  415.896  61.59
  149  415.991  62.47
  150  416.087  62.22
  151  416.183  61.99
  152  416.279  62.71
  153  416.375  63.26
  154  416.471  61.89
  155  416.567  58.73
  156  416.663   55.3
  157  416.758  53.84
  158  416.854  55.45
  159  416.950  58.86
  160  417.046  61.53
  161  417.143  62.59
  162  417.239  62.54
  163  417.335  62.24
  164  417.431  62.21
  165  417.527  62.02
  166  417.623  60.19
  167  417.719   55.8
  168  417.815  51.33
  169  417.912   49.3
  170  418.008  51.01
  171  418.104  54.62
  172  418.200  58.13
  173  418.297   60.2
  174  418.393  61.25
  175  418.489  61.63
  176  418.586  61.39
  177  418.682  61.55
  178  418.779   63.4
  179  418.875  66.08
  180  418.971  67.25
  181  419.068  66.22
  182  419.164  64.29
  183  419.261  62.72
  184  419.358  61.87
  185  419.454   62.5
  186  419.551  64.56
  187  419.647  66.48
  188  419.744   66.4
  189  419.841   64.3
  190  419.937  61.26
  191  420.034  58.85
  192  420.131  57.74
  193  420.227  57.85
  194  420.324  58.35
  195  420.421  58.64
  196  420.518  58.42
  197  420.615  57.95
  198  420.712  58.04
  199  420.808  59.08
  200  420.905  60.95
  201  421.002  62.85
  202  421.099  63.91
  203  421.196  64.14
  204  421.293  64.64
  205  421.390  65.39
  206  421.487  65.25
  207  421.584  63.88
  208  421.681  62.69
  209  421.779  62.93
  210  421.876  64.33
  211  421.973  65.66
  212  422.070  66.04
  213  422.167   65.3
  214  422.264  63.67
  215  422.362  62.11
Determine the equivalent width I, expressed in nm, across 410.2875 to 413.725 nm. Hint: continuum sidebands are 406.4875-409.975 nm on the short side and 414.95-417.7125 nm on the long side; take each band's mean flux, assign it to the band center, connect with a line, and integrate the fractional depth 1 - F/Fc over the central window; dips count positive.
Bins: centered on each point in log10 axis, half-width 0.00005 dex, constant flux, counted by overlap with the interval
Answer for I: 0.09 nm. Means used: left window 63.4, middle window 60.4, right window 60.2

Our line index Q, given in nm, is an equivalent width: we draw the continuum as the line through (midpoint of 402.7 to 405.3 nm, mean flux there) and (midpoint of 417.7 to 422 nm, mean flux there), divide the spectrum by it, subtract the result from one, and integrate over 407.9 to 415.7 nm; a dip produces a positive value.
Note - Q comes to 0.18 nm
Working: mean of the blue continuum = 63.9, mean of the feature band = 61.2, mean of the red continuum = 61.2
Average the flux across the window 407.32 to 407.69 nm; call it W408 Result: 67.2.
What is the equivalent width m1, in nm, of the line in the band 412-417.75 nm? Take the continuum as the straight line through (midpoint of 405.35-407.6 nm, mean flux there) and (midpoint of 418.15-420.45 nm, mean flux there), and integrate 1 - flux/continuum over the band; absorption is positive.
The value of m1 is 0.22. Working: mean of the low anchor 64.4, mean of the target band 60.6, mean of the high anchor 62.2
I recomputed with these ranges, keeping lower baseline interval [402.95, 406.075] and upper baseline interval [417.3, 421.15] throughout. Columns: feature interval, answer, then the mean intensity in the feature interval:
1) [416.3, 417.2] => 0.03 nm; 59.2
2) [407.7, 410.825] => 0.00 nm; 62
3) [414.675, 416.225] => 0.02 nm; 60.3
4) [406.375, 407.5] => -0.05 nm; 65.1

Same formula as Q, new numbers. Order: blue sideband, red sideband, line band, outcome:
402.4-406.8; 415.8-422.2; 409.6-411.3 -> 0.05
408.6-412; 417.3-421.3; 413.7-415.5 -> -0.03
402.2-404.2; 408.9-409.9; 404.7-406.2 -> 0.01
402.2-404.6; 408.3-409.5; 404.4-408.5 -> -0.04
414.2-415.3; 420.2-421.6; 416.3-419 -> 0.08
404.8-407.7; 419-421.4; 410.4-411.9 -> 0.07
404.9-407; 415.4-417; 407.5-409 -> -0.03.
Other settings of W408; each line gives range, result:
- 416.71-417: 56.3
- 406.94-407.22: 65.3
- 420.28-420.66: 58.3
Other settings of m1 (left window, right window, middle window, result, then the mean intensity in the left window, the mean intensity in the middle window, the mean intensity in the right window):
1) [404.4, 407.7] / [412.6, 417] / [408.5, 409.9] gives 0.02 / 64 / 61.7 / 60.4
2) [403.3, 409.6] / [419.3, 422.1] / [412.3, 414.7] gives 0.07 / 63.3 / 60.9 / 62.2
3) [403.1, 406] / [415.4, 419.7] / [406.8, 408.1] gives -0.08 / 62.4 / 65.6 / 60.4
